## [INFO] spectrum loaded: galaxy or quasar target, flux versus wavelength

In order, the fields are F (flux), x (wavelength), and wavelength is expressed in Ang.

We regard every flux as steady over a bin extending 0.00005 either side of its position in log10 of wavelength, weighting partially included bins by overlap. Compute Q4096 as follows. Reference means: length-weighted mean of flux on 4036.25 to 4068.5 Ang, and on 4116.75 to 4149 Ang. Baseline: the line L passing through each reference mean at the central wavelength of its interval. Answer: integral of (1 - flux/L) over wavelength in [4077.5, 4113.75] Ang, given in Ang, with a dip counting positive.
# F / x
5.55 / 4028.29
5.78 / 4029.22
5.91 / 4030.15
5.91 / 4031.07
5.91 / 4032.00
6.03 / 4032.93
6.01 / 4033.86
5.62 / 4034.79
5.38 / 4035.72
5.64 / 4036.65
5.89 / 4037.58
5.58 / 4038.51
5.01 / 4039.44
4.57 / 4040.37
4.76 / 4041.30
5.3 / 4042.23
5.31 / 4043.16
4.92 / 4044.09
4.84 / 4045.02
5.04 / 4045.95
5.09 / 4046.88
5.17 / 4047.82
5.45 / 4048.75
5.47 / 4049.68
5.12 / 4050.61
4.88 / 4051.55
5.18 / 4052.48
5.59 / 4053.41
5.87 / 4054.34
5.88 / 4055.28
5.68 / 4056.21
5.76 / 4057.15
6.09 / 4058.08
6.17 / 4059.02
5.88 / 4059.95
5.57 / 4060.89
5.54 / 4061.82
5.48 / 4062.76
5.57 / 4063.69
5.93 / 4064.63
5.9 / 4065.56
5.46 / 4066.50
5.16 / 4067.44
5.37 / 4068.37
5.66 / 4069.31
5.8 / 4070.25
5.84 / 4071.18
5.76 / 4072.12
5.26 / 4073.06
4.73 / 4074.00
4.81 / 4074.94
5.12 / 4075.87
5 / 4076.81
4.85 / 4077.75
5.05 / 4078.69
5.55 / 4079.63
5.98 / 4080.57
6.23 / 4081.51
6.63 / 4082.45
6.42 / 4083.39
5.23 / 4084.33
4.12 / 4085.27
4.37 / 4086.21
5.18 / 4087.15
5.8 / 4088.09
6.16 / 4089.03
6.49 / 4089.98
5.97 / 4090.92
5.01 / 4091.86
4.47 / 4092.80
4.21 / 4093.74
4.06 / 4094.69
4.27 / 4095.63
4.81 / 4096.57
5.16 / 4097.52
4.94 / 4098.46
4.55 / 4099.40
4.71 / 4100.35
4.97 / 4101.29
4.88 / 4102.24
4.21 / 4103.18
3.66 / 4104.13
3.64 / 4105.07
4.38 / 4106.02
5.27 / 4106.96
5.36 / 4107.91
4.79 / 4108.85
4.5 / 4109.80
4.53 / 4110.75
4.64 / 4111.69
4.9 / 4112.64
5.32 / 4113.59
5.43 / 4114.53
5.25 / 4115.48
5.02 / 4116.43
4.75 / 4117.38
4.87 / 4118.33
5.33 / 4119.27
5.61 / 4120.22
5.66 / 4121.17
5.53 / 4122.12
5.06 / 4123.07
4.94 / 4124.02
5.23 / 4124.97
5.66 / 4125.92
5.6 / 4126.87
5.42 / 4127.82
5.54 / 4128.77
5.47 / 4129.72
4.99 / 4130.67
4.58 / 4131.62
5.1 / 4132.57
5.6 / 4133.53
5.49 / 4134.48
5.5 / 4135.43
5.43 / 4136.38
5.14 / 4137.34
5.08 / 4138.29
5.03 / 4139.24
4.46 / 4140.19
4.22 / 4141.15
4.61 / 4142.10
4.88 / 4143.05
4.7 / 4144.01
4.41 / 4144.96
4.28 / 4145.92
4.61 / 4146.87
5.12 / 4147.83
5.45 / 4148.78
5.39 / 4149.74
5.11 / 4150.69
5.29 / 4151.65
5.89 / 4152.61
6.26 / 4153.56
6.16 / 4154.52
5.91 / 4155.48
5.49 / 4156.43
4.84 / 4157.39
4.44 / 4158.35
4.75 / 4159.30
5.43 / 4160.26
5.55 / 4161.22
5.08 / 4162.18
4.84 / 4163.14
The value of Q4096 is 1.7 Ang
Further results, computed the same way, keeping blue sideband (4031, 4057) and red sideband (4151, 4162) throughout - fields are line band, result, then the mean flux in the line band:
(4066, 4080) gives 0.3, 5.29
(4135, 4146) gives 1.2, 4.83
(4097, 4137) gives 2.8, 5.03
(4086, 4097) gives 0.7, 5.09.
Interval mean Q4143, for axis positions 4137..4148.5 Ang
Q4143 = 4.72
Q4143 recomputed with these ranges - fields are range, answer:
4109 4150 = 5.07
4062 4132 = 5.16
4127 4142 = 5.13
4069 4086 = 5.43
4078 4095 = 5.39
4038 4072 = 5.45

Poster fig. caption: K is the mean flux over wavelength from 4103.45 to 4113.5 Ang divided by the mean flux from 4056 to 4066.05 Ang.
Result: 0.79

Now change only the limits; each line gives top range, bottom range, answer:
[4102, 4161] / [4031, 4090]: 0.93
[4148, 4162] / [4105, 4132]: 1.06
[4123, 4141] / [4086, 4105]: 1.07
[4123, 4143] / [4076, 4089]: 0.95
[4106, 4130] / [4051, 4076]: 0.93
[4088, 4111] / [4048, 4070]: 0.86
